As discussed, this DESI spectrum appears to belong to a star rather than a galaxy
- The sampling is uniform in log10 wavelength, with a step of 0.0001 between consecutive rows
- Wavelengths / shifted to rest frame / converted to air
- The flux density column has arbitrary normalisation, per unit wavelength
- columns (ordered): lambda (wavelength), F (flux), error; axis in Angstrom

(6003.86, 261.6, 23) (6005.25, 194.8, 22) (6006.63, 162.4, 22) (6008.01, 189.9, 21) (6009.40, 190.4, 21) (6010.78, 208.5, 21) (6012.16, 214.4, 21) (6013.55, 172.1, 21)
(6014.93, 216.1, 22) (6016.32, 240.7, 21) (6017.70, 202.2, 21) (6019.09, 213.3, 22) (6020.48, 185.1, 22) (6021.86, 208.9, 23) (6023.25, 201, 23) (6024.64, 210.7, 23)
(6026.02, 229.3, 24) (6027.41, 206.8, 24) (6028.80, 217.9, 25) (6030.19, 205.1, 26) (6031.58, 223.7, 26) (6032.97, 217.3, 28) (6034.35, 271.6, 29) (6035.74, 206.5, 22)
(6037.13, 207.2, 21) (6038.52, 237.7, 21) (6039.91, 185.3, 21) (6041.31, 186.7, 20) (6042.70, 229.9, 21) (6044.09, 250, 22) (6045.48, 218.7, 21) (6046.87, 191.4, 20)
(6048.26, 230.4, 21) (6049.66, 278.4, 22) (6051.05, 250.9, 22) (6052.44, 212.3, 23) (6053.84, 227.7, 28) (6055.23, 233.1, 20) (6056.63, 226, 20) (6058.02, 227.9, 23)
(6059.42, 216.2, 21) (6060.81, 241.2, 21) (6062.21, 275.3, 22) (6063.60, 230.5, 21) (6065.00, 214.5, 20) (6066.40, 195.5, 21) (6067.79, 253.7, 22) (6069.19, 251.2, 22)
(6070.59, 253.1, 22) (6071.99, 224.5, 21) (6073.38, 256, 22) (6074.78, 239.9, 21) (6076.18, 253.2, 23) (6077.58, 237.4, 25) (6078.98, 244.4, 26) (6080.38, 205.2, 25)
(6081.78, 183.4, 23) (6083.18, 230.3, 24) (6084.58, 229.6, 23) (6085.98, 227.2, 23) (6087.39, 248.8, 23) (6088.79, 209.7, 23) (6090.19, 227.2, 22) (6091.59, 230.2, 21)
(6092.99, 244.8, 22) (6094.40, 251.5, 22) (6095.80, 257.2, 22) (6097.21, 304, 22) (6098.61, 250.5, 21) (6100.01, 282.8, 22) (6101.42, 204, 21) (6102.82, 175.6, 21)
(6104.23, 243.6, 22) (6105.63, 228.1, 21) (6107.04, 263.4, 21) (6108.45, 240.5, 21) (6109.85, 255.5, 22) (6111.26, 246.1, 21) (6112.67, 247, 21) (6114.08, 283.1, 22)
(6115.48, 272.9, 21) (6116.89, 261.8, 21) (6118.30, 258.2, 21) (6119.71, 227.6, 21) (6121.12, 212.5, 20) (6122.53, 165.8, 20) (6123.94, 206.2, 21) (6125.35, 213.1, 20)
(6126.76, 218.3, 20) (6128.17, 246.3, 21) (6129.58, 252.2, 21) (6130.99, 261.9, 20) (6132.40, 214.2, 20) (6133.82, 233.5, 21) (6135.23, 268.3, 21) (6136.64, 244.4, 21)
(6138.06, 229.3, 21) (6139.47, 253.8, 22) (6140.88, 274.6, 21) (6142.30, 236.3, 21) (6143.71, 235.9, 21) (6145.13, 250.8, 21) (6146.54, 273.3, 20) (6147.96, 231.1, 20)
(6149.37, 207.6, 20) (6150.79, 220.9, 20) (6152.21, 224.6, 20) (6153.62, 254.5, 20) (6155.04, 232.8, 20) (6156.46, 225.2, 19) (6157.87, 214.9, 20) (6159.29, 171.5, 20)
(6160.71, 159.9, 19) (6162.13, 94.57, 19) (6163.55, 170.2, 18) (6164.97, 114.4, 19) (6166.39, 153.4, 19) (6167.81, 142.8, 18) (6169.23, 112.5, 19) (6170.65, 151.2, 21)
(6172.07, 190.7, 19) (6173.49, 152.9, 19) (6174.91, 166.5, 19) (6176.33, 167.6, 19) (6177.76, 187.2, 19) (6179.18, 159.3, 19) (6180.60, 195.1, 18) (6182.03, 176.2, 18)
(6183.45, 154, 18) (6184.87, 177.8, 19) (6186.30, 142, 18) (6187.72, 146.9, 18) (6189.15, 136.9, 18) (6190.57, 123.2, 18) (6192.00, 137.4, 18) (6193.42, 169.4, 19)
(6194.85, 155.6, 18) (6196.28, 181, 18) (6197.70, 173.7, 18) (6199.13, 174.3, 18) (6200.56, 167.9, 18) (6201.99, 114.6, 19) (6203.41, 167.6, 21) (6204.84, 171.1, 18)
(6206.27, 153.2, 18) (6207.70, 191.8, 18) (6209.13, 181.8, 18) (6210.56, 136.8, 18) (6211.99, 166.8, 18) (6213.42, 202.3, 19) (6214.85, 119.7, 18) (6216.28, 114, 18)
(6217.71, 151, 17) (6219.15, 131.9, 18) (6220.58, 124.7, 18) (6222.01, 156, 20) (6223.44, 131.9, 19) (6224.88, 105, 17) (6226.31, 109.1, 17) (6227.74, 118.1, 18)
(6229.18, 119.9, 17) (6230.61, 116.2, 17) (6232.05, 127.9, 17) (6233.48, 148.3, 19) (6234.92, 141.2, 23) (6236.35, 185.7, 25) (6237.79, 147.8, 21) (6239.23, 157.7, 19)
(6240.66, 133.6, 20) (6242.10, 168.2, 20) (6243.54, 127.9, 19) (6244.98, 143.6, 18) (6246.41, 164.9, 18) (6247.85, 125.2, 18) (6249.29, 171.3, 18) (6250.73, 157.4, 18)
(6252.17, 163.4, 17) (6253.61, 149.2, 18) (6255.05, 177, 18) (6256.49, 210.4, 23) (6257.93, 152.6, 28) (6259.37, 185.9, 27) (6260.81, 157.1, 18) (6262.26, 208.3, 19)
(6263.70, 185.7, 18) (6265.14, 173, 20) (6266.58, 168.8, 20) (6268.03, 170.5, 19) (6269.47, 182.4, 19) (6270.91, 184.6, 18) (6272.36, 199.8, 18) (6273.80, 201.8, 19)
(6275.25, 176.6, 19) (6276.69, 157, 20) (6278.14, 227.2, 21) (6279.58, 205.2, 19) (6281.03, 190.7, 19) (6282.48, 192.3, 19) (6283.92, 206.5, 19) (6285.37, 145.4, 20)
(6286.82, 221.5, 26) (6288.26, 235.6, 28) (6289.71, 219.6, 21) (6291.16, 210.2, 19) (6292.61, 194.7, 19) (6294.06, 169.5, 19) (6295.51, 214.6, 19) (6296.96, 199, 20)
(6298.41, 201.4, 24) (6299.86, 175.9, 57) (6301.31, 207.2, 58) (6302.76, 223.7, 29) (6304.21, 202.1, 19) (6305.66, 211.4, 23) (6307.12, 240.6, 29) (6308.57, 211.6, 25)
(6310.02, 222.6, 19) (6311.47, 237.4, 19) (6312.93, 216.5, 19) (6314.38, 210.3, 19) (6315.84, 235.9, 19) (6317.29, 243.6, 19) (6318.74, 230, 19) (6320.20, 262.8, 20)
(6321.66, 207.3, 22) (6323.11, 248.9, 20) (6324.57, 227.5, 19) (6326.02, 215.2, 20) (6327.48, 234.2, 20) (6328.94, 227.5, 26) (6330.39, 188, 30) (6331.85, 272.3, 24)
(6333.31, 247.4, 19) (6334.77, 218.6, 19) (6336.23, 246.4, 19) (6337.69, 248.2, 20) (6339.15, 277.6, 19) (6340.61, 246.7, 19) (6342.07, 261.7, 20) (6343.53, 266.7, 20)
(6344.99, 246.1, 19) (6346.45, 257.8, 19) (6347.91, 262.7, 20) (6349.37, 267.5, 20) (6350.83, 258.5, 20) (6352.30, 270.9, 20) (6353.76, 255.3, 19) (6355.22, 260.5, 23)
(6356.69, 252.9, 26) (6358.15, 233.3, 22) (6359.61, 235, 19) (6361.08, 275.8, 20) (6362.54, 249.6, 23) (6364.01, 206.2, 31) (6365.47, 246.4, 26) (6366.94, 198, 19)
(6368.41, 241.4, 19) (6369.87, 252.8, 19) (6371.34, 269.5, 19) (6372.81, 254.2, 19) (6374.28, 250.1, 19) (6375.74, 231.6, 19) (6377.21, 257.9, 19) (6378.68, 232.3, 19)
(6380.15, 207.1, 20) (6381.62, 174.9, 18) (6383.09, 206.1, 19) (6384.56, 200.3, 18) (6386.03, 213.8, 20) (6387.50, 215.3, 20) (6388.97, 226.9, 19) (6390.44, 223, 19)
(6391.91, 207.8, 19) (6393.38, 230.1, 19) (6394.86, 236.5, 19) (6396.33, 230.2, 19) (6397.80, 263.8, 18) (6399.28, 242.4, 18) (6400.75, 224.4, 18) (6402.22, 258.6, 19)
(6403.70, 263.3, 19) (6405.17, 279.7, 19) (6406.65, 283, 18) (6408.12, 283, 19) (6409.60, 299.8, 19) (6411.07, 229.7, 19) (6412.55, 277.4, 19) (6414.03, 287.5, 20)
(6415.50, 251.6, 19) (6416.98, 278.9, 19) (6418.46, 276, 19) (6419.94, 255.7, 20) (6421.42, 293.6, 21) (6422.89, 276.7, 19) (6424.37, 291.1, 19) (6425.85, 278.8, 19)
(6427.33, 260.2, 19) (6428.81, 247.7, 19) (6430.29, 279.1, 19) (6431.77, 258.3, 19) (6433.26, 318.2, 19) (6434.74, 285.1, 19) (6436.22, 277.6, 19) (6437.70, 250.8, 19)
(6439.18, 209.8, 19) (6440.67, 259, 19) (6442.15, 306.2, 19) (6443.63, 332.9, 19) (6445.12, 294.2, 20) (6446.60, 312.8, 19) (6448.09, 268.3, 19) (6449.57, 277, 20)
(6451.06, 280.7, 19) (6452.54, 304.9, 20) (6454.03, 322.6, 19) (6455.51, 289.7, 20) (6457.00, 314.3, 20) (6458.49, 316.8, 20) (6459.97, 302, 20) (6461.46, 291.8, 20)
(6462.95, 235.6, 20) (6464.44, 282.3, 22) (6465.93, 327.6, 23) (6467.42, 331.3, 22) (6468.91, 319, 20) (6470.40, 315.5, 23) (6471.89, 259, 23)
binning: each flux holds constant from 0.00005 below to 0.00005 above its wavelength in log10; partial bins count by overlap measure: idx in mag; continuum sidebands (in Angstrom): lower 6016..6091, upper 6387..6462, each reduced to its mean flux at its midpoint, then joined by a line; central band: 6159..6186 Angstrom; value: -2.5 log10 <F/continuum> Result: 0.46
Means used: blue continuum 226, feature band 157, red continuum 271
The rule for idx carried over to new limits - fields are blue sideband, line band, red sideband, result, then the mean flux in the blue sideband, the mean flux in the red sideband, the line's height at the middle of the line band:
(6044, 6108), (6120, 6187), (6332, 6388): 0.18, 235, 242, 237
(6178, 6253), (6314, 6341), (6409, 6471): -0.09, 151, 285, 218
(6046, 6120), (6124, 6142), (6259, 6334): -0.04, 239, 208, 231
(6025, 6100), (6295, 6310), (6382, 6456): 0.21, 232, 264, 253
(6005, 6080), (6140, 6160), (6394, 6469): 0.02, 222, 278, 237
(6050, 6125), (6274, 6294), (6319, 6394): 0.20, 237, 239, 238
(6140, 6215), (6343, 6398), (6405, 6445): 0.07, 178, 275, 254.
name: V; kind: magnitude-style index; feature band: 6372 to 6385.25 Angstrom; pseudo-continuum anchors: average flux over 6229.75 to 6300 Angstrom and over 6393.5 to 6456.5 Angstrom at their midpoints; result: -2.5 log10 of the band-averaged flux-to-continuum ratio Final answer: 0.10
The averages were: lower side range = 176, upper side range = 273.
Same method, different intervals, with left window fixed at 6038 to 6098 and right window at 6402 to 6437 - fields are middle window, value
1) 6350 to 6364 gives 0.06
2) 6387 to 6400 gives 0.18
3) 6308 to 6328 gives 0.15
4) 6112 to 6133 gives 0.02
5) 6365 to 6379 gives 0.11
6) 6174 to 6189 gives 0.43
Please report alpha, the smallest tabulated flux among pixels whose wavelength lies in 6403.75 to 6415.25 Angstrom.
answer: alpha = 229.7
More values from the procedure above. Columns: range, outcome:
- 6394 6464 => 209.8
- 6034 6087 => 183.4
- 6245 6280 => 125.2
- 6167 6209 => 112.5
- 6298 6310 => 175.9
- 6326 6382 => 174.9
